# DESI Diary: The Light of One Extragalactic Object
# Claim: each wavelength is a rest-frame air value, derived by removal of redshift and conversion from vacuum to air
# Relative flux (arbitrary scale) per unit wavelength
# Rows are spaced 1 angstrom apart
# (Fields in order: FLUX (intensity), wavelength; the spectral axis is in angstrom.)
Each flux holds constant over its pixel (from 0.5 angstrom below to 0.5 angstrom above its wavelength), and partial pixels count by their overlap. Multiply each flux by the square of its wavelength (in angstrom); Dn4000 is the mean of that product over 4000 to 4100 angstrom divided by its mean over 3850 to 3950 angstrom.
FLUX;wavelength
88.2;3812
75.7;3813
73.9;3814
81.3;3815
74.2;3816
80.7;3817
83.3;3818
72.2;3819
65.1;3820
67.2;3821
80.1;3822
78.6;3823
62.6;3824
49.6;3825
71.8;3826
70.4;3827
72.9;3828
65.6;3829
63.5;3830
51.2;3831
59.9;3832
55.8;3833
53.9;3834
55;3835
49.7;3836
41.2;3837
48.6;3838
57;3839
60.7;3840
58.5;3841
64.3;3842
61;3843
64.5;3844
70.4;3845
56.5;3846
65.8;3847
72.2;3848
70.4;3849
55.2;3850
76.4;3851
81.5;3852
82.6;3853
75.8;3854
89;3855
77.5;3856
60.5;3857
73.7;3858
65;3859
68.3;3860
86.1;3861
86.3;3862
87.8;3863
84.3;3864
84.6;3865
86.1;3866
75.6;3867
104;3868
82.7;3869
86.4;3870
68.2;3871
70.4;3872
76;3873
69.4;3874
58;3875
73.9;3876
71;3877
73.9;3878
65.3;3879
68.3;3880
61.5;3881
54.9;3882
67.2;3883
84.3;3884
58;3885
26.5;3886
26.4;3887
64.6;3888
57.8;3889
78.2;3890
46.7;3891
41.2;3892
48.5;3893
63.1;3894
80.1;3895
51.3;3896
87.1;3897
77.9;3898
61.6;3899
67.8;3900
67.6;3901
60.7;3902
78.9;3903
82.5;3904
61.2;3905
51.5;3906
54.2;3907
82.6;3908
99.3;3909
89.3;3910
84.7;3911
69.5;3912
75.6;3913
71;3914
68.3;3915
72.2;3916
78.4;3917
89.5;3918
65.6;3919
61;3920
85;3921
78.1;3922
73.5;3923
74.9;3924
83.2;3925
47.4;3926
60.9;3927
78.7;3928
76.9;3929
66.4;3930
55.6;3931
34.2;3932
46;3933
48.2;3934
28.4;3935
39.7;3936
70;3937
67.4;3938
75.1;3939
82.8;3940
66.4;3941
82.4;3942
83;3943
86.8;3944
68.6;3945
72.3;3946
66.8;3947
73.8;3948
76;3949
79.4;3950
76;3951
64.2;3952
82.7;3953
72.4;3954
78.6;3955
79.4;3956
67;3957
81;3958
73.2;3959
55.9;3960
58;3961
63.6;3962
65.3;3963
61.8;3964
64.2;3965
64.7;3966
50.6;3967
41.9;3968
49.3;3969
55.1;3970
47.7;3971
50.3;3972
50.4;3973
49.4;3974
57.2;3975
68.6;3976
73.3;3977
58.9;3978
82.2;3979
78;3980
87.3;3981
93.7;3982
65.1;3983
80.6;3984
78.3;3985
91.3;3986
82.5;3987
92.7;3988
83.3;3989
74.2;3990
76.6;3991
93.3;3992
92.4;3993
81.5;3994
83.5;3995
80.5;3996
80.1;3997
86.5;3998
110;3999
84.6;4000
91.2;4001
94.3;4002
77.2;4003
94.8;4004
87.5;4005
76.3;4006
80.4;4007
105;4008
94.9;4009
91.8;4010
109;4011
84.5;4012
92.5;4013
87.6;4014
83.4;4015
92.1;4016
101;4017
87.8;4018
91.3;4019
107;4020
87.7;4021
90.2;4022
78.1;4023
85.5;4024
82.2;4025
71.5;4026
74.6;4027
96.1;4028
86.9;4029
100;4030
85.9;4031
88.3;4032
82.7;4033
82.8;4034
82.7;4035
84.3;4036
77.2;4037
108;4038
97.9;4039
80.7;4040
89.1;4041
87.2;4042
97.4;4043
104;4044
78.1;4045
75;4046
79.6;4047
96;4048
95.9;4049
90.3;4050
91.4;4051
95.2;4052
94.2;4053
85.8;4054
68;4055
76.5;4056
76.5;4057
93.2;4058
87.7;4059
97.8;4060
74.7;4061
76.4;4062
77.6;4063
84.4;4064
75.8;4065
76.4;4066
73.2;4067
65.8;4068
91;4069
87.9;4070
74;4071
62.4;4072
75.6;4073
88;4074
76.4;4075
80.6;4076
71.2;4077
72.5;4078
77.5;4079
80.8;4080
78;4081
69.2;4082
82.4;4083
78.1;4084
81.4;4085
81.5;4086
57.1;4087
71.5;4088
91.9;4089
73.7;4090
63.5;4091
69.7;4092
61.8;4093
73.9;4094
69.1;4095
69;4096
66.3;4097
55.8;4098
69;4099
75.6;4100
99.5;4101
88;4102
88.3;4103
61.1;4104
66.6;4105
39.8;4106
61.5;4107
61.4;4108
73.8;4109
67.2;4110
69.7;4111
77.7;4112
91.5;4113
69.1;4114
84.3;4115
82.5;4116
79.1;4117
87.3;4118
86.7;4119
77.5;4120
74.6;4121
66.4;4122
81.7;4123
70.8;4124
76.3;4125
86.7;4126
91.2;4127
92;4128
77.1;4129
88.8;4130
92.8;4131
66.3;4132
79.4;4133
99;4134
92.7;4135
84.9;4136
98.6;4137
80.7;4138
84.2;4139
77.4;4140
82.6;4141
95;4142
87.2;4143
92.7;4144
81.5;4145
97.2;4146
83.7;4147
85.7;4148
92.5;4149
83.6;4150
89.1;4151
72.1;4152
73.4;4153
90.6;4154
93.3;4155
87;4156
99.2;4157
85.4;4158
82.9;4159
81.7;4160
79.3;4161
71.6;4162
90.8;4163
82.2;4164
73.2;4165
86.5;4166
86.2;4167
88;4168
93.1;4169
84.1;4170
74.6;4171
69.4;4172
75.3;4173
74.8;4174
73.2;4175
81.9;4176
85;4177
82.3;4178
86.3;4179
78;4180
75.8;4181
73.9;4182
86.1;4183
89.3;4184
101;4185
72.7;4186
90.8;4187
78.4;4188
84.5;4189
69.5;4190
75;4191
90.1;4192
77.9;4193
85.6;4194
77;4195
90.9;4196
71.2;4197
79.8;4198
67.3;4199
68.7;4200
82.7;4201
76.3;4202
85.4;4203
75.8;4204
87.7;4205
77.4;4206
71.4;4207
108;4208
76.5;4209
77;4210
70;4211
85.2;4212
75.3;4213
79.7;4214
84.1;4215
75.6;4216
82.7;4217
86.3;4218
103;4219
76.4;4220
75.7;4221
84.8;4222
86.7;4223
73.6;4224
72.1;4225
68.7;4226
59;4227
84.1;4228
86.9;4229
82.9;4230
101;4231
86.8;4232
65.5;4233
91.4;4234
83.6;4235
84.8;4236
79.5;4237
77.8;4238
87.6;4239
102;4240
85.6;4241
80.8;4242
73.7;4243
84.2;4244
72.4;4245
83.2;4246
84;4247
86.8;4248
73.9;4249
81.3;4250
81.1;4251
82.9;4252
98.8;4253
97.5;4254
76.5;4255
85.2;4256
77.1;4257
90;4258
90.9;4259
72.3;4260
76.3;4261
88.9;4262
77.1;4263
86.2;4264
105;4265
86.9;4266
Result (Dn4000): 1.3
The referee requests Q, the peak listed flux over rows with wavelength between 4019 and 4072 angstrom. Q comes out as 108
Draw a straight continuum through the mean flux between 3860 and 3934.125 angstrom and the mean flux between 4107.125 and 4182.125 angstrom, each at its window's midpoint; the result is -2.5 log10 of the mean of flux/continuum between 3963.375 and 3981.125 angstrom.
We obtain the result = 0.22 mag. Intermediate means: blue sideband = 69.5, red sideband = 82.2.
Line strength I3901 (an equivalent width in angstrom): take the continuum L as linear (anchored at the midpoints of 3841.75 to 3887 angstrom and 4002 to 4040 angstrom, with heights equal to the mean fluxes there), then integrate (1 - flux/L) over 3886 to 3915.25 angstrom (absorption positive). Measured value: 3.5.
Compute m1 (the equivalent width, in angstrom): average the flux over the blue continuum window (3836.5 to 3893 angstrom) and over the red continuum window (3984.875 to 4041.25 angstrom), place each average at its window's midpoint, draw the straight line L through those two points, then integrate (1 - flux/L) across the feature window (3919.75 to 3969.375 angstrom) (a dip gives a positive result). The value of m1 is 7.5 angstrom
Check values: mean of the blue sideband 68.1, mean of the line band 66.8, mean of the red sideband 88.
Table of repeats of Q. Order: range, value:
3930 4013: 110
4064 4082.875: 91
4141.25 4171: 99.2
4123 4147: 99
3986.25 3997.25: 93.3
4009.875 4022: 109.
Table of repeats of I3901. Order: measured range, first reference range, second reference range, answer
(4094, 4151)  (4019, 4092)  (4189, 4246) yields 1.5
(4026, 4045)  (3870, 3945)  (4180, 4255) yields -4.0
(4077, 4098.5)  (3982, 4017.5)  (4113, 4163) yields 3.2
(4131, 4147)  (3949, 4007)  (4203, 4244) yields -1.5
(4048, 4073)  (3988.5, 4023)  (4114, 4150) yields 1.3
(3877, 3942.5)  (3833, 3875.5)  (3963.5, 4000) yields 4.9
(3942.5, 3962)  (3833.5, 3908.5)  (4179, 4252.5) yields -0.7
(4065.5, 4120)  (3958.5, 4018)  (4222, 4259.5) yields 3.4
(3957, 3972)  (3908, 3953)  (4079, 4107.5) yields 2.4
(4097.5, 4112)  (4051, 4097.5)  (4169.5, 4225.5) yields 1.5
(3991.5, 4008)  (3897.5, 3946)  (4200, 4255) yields -3.4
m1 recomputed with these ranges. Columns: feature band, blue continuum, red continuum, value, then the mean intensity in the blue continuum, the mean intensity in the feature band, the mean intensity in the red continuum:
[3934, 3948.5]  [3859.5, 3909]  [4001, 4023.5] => 1.97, 69.1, 68.1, 90.7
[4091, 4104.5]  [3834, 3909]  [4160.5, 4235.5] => 0.76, 67.7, 72.5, 80.8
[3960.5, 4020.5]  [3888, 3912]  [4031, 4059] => 1.40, 68.4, 78.6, 87.3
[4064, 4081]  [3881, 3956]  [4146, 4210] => -0.19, 67.7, 77.1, 82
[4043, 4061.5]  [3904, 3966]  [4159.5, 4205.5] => -2.99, 69.7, 87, 80.7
